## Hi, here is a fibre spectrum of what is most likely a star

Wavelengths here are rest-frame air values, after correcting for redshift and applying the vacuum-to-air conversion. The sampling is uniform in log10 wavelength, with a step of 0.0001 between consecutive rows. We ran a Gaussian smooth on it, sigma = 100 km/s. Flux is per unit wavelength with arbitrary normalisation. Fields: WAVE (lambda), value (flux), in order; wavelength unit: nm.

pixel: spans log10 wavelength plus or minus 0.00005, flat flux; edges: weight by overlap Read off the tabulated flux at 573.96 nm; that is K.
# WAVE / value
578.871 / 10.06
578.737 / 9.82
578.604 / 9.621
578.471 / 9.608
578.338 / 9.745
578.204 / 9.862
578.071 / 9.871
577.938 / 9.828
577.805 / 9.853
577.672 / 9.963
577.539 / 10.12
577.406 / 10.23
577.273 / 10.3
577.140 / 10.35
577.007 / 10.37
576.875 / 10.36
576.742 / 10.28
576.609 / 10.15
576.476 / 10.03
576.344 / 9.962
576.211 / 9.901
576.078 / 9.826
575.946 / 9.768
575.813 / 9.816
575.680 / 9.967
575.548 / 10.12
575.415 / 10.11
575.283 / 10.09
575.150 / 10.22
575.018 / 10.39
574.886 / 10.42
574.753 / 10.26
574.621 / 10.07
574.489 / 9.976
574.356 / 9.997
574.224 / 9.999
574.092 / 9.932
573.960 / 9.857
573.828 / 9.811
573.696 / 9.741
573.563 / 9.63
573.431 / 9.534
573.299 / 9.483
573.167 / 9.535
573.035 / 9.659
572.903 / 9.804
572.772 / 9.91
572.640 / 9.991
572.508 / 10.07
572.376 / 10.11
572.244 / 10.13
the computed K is 9.857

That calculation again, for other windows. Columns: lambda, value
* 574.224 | 9.999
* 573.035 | 9.659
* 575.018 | 10.39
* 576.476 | 10.03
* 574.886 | 10.42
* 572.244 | 10.13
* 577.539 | 10.12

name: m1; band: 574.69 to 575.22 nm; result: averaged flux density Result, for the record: 10.3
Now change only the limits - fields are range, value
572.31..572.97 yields 9.98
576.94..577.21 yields 10.4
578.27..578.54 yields 9.66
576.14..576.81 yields 10.1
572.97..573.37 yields 9.56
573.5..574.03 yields 9.75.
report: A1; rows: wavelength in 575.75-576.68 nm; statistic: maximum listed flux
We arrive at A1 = 10.15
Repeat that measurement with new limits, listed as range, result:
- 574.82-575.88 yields 10.42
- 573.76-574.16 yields 9.932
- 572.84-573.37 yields 9.804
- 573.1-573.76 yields 9.741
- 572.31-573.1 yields 10.11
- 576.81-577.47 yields 10.37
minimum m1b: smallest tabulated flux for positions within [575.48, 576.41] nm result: 9.768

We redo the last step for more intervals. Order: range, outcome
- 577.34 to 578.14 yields 9.828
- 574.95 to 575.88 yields 9.816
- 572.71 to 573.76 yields 9.483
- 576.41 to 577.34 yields 10.03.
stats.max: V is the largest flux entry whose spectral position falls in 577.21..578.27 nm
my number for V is 10.3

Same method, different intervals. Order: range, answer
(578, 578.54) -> 9.871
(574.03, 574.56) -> 9.999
